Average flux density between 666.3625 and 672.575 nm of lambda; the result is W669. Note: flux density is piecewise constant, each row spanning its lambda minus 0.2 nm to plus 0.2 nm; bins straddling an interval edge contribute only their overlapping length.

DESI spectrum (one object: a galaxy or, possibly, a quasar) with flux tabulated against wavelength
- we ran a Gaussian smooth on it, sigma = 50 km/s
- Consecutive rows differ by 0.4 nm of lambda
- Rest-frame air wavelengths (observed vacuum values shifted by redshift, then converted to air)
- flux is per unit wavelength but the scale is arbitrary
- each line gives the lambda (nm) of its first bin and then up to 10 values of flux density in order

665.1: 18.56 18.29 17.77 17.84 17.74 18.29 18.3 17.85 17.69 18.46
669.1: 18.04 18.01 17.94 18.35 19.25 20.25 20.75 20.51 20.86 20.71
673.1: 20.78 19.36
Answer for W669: 18.8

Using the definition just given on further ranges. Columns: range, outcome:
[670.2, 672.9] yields 20.2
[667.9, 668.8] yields 18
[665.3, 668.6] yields 18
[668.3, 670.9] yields 18.3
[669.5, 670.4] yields 18.1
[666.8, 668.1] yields 18.1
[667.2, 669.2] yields 18.1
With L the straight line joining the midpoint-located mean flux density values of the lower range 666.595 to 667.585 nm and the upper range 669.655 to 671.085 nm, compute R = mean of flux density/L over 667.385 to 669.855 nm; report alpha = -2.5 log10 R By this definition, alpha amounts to 0.02 mag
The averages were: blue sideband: 18.1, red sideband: 18.7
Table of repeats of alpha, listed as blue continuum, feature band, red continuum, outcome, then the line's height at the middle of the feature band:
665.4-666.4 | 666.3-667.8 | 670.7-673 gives 0.023 mag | 18.4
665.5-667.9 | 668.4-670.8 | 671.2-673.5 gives 0.061 mag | 19.3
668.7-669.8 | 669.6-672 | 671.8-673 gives 0.000 mag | 19.4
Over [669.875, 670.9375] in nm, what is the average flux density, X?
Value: 18.7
